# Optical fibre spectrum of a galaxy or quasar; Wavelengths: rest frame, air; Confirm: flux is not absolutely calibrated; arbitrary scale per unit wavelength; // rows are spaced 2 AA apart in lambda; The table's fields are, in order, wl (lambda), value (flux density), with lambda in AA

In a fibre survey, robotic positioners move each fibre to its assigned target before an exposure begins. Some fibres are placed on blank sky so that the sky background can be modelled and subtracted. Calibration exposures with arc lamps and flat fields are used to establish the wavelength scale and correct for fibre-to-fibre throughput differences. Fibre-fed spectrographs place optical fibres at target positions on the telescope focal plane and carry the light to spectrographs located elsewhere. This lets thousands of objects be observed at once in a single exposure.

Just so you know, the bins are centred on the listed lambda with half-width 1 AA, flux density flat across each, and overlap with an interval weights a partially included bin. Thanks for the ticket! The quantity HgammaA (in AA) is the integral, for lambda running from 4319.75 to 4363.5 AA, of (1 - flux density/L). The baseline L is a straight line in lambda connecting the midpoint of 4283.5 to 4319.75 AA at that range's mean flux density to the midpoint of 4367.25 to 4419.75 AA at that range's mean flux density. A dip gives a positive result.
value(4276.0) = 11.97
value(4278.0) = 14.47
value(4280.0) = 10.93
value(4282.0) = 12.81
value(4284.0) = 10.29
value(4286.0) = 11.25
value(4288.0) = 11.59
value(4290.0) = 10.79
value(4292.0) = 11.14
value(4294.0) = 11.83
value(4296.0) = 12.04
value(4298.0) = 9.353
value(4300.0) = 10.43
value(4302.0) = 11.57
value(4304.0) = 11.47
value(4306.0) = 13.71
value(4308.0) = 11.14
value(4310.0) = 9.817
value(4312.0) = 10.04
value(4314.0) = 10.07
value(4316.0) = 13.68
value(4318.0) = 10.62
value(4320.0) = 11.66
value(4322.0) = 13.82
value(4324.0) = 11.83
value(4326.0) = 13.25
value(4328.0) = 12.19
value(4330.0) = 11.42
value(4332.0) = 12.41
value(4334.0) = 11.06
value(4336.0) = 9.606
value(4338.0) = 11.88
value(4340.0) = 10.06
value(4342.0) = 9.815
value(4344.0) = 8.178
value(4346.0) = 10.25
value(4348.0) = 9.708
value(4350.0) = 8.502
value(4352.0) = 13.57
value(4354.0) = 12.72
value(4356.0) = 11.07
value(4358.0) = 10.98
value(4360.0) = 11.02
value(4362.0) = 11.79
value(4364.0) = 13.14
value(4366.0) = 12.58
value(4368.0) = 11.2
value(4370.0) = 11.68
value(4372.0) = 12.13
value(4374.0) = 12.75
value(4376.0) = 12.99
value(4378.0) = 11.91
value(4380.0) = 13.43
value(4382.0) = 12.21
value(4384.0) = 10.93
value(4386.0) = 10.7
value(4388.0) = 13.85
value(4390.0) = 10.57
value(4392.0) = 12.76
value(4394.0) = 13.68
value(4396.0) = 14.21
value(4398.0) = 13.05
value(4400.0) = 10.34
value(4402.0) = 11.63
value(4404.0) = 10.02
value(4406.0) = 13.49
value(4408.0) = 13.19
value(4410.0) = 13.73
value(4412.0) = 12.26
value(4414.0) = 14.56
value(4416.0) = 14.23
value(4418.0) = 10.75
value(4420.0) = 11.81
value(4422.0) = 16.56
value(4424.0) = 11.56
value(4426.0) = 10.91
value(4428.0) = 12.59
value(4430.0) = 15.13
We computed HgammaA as 1.7 AA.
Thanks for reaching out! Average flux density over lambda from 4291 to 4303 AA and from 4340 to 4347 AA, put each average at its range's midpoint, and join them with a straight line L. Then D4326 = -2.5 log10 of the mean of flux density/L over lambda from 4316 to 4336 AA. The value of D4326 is -0.187 mag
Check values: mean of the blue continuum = 11.1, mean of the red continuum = 9.51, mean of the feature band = 12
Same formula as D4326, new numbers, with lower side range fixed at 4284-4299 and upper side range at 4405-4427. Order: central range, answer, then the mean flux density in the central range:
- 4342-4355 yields 0.15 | 10.4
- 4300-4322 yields -0.01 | 11.4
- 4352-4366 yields 0.01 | 12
